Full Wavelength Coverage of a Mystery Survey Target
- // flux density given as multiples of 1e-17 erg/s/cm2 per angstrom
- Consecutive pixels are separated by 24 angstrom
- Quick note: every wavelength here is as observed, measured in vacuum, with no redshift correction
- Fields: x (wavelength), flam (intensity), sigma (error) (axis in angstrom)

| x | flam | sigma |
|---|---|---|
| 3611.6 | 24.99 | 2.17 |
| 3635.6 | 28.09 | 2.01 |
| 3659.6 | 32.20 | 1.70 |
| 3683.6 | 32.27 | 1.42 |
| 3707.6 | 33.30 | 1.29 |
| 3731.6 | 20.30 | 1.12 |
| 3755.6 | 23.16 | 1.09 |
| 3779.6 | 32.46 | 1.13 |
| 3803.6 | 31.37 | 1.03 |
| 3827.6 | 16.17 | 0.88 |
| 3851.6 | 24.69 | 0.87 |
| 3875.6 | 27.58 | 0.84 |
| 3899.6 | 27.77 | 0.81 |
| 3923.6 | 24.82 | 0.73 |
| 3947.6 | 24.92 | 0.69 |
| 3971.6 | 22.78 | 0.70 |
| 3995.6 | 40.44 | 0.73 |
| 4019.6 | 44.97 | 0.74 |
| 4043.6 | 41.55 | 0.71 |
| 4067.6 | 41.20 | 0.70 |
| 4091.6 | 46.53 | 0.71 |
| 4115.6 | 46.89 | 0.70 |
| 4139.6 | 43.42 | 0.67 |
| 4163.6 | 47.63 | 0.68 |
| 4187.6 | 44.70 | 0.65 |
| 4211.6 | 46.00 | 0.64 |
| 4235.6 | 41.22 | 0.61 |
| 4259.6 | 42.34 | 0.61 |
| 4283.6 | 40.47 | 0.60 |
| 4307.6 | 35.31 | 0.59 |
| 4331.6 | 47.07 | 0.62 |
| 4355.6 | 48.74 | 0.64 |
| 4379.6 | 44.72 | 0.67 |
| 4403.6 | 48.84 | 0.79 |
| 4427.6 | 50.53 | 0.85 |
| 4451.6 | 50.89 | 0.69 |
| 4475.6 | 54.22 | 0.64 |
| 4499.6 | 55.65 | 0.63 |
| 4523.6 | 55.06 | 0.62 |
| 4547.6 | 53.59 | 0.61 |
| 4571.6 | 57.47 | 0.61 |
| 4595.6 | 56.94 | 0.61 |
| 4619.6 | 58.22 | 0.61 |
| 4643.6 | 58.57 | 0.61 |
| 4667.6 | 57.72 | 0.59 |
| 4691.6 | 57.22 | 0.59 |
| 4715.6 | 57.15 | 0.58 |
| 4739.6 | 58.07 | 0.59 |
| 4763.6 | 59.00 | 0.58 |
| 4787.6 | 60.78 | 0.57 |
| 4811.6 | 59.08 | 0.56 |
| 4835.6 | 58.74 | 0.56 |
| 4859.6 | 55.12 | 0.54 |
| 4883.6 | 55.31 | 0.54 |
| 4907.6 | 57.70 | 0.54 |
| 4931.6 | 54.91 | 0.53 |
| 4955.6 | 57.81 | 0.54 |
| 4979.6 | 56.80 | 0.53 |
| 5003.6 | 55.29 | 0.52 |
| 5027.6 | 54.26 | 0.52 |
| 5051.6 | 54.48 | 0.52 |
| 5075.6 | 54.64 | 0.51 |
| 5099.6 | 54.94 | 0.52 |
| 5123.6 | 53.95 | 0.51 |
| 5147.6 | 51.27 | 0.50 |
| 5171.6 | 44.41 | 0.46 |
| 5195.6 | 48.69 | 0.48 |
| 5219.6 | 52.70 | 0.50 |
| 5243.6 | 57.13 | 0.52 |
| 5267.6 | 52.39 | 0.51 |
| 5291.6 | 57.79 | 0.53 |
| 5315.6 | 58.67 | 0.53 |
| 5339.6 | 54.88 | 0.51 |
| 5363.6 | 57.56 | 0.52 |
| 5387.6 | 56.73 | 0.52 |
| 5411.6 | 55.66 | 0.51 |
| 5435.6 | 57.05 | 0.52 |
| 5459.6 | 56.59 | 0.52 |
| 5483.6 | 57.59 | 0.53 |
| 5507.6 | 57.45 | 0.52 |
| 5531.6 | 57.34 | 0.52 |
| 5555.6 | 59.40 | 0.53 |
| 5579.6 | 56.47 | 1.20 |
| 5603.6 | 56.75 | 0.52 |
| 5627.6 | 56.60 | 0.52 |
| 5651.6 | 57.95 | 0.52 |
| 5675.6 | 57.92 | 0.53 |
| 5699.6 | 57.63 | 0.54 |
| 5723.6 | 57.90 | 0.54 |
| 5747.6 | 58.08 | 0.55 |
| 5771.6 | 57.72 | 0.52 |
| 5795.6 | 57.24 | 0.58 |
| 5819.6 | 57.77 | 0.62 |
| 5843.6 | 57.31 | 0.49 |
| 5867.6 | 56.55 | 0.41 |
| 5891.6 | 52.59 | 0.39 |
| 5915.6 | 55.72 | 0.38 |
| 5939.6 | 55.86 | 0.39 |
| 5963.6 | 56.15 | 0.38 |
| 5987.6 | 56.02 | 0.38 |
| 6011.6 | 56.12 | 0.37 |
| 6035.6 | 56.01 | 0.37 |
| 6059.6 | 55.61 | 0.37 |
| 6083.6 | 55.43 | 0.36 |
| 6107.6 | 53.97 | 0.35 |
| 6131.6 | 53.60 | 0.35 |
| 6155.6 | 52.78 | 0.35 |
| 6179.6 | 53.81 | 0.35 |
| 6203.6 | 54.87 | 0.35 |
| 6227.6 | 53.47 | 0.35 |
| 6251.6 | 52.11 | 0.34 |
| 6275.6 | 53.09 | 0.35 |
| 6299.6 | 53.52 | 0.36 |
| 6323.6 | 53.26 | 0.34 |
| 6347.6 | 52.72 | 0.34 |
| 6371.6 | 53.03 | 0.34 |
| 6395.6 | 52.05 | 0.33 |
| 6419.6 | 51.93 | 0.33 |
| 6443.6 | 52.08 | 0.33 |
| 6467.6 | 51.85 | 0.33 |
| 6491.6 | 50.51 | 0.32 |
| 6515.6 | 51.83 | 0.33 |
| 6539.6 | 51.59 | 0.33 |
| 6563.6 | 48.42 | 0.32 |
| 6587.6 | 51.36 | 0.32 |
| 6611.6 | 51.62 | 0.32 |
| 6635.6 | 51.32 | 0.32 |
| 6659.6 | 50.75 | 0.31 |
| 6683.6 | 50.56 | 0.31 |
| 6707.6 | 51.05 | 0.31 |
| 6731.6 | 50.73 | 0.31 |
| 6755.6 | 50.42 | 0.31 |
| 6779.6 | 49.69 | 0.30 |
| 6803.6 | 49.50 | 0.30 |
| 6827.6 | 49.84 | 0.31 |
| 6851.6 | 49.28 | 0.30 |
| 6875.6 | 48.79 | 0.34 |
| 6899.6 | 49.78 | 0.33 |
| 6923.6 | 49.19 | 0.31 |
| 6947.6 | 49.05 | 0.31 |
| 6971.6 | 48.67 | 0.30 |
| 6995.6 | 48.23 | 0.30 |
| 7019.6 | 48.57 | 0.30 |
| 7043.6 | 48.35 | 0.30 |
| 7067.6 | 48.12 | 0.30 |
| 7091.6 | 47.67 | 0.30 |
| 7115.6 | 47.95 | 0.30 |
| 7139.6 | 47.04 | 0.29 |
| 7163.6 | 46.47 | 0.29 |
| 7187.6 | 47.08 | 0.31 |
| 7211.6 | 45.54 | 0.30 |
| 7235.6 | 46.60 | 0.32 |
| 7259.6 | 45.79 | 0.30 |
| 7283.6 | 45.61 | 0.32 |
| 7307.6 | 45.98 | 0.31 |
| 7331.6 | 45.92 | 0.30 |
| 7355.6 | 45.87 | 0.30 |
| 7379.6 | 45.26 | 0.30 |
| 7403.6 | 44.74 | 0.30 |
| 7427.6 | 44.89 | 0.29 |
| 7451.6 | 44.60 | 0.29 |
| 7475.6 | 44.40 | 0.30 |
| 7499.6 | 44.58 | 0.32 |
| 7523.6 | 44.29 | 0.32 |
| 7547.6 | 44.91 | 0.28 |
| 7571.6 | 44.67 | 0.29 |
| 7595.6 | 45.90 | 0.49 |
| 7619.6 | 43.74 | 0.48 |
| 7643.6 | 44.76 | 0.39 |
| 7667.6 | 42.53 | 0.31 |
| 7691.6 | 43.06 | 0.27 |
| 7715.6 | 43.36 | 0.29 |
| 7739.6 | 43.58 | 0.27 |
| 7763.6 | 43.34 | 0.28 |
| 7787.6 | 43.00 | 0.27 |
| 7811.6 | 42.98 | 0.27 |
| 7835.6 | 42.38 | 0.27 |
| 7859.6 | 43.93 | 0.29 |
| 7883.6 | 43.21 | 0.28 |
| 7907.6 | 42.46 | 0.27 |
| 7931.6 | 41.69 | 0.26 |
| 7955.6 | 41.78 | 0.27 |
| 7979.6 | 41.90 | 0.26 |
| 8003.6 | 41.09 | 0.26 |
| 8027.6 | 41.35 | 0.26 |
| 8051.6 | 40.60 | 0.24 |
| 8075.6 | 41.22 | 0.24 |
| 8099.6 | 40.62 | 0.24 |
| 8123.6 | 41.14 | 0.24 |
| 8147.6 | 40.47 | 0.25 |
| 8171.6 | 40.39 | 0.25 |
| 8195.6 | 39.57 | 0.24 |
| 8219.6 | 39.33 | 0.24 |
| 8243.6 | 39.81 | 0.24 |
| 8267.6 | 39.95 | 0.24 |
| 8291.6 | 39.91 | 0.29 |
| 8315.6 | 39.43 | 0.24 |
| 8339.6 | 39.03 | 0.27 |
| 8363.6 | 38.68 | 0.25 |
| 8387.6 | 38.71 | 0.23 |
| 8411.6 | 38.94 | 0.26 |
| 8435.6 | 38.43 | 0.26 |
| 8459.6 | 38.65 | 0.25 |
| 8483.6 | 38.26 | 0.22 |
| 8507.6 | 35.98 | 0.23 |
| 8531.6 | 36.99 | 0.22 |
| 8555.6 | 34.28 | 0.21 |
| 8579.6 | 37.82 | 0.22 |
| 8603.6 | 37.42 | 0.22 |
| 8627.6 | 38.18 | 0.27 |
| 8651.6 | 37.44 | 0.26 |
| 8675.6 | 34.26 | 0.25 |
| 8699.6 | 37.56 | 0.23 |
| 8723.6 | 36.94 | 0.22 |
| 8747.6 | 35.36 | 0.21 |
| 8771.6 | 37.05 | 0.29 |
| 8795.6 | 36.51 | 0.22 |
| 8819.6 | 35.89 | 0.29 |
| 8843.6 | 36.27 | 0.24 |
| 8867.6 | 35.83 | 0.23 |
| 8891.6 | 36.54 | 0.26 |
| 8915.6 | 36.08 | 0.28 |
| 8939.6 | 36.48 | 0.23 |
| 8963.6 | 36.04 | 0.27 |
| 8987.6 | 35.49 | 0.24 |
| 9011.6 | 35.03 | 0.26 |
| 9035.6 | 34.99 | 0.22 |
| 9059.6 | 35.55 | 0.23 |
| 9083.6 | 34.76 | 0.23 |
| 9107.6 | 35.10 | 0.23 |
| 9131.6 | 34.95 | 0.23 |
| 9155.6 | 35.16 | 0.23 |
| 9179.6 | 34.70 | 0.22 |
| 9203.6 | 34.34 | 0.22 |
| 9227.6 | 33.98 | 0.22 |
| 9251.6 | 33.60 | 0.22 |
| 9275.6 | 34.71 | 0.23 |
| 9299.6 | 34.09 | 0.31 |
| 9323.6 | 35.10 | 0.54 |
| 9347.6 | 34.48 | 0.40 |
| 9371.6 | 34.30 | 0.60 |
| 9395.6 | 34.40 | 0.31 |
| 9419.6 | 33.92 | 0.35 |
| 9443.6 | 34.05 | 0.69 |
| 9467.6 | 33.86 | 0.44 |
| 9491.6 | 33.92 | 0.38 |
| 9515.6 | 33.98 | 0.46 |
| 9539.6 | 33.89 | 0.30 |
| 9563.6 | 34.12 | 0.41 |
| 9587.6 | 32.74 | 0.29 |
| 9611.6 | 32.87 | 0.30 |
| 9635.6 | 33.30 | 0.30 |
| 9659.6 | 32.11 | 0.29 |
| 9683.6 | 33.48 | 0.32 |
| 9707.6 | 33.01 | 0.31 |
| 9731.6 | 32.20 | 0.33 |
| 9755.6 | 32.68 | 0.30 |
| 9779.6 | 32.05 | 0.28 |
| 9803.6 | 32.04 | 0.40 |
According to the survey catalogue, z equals 0.000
